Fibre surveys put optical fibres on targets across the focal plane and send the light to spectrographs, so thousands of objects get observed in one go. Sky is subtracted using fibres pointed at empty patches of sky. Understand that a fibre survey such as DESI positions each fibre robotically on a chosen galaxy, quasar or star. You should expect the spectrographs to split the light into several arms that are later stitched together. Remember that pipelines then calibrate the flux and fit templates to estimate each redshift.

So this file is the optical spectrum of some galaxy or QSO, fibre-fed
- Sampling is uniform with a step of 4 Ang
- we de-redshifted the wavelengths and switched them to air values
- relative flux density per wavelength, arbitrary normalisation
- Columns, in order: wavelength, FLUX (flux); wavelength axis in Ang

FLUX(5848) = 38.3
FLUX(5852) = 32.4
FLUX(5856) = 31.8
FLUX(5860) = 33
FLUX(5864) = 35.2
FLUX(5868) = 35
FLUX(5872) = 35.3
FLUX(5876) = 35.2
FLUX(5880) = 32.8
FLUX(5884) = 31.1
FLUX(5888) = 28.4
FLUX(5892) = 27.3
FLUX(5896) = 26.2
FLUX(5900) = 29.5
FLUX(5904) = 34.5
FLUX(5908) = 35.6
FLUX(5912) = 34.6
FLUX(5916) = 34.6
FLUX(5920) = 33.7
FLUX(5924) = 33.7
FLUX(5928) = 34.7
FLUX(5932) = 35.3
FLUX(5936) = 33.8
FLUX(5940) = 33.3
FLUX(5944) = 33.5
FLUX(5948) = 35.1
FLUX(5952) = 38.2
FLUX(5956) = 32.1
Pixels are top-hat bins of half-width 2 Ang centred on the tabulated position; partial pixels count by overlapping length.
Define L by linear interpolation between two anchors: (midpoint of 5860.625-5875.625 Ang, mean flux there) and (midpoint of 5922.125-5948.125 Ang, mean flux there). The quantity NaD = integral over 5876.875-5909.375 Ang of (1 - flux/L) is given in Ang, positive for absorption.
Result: 3.7 Ang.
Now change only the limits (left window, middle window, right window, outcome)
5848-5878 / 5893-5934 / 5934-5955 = 1.68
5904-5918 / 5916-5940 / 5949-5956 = 0.78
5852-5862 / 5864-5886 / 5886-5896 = -3.07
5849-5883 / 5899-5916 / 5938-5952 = 0.17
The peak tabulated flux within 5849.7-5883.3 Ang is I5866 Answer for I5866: 35.3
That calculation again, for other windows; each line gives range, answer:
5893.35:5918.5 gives 35.6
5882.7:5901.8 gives 31.1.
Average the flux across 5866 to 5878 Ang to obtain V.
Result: 35.2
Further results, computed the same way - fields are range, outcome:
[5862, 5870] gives 35.1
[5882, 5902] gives 28.5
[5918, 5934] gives 34.4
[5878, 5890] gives 30.8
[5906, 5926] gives 34.4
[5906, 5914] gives 35.1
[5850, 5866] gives 33.1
